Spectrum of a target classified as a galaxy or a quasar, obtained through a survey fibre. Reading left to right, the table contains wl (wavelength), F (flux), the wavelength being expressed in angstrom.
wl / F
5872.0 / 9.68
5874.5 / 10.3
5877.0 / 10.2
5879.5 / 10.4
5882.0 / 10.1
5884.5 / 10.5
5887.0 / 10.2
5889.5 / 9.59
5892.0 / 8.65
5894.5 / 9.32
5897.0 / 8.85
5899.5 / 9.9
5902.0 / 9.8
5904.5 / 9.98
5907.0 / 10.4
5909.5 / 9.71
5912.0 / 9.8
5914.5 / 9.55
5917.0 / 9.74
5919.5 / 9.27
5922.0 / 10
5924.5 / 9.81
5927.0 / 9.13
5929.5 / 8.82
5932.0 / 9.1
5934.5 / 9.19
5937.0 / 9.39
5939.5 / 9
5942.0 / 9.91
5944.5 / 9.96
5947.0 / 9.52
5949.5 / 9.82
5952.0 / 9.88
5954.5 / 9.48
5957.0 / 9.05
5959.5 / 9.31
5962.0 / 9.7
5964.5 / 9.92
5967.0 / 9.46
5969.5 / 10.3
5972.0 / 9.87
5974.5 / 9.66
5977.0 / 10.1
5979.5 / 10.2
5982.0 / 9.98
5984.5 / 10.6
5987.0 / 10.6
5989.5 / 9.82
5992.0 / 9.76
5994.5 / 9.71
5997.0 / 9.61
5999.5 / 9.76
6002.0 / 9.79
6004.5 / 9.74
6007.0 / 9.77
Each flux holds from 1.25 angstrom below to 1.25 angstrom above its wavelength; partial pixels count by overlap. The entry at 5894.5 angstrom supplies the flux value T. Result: 9.32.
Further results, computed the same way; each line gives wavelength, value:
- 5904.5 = 9.98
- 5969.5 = 10.3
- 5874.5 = 10.3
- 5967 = 9.46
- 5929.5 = 8.82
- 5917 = 9.74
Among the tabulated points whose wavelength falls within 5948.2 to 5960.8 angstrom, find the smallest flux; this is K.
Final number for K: 9.05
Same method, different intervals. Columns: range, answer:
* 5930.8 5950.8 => 9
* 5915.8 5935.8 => 8.82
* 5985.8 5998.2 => 9.61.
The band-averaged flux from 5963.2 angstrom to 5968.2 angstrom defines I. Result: 9.69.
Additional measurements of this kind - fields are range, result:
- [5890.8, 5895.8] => 8.99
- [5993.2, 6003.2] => 9.72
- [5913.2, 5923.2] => 9.64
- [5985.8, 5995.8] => 9.97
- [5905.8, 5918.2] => 9.84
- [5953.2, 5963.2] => 9.39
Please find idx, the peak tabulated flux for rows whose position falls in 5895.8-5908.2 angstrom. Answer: 10.4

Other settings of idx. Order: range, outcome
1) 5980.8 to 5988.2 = 10.6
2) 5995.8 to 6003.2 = 9.79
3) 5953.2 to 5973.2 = 10.3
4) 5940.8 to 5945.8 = 9.96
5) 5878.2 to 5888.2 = 10.5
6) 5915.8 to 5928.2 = 10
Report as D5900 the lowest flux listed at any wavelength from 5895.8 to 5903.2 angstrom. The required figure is 8.85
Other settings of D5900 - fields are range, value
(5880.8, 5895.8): 8.65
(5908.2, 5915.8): 9.55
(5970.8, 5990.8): 9.66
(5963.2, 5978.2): 9.46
